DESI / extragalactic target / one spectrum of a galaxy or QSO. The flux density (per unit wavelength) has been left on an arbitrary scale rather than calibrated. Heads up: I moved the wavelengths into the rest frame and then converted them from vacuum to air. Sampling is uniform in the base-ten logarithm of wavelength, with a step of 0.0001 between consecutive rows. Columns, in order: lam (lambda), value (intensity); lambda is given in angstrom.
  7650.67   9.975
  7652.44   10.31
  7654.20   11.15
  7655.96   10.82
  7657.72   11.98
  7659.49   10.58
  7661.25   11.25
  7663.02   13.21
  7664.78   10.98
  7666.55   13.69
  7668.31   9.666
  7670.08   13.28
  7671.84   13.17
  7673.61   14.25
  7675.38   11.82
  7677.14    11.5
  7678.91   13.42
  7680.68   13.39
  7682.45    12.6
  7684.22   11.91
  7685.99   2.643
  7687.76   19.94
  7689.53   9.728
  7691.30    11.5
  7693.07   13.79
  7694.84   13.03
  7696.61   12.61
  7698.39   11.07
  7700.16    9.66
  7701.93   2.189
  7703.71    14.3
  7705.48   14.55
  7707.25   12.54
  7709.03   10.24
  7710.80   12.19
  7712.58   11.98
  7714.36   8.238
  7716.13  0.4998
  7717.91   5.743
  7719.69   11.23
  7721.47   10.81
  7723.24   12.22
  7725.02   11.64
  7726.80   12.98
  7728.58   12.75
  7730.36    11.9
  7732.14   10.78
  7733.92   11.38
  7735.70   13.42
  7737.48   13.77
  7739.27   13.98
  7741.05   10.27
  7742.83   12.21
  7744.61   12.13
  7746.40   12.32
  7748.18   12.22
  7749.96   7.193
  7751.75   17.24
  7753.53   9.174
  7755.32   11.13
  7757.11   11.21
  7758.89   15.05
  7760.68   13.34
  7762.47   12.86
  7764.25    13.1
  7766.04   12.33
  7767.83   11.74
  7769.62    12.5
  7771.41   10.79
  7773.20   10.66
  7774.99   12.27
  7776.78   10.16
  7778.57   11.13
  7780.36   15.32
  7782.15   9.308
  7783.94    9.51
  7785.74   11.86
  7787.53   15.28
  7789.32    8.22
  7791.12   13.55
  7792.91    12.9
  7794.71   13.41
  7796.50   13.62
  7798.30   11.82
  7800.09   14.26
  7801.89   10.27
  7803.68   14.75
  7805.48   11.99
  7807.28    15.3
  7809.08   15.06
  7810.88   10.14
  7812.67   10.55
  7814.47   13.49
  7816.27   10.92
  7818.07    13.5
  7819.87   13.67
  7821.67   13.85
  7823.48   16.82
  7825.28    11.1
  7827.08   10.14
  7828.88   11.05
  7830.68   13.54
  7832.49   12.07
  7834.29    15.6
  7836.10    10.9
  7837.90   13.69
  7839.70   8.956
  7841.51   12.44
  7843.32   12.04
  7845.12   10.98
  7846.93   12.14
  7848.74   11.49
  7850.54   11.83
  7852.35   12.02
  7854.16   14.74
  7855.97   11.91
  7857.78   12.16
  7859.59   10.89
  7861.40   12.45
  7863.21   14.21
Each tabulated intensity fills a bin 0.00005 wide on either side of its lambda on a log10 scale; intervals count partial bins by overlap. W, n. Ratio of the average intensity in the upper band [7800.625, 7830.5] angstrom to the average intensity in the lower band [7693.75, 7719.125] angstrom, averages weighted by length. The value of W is 1.28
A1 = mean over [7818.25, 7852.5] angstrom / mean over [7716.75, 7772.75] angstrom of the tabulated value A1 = 1.04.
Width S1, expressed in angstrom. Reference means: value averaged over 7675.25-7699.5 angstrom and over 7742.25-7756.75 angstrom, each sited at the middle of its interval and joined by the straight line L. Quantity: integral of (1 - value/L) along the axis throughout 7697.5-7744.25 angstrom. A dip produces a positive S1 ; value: 3.8 angstrom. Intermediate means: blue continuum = 12.1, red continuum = 11.7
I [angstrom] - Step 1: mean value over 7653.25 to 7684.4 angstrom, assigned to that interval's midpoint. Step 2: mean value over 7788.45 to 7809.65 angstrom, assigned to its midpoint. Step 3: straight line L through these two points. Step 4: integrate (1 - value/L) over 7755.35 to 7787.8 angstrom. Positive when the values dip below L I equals 1.8 angstrom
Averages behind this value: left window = 12.2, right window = 12.9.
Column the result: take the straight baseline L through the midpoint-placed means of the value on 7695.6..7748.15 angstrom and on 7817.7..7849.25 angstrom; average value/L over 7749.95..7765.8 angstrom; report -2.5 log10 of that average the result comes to -0.09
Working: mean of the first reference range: 11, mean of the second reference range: 12.4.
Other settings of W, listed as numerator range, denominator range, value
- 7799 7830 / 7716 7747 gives 1.12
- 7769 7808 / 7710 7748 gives 1.10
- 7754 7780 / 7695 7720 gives 1.22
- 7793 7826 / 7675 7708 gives 1.11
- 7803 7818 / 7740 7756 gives 1.10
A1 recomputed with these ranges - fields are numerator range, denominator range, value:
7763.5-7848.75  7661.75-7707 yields 1.03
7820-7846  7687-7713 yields 1.04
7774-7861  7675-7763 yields 1.08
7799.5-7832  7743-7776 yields 1.06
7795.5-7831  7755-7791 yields 1.07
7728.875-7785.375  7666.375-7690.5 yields 0.98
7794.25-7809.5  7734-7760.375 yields 1.09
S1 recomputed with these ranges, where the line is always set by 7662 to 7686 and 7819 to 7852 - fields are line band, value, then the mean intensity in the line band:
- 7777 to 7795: 0.5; 11.9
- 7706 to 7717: 2.5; 9.47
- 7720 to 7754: 0.5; 12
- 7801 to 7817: -0.3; 12.5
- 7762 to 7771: -0.1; 12.4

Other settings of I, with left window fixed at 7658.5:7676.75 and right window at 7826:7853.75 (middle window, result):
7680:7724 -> 5.1 angstrom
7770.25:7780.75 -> 0.4 angstrom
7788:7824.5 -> -2.8 angstrom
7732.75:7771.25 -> -0.6 angstrom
